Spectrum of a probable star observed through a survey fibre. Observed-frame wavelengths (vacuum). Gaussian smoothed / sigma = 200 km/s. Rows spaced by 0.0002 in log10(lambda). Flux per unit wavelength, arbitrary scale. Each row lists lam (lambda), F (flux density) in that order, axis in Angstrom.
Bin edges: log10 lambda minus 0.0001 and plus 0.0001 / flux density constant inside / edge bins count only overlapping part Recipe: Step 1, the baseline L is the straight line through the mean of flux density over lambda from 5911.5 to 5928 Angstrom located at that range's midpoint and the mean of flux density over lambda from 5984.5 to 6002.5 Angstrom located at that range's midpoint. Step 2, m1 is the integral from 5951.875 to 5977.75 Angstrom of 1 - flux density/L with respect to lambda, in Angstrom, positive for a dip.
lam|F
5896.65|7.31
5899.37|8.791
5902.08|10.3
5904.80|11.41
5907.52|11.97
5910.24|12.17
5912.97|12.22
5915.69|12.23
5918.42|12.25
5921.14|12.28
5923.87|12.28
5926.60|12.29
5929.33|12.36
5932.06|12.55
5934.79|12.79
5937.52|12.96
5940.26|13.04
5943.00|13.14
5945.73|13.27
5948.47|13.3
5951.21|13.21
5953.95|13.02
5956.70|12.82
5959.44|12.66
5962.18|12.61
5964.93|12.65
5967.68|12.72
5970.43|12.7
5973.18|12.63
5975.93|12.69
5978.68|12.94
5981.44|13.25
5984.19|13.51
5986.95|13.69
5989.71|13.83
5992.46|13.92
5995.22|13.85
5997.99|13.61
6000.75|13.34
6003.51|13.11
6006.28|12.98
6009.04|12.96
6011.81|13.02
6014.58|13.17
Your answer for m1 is 0.8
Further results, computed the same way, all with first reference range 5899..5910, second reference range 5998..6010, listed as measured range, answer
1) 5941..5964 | -1.9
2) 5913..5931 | -1.5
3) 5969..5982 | -0.3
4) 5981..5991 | -0.7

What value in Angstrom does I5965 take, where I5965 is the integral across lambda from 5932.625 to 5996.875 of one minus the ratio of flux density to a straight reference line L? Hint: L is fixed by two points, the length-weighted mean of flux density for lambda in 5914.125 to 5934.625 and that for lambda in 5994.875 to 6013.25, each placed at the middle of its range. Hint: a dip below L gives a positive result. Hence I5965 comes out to -1.5 Angstrom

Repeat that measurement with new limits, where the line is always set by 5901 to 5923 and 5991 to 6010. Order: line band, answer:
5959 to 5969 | 0.09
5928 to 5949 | -0.97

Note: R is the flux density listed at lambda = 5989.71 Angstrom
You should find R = 13.83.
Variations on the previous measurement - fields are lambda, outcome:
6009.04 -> 12.96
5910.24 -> 12.17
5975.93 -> 12.69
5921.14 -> 12.28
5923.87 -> 12.28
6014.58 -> 13.17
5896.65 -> 7.31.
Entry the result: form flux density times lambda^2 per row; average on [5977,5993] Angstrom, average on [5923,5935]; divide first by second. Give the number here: 1.11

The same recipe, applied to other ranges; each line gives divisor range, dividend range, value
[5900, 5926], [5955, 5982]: 1.10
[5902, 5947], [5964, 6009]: 1.09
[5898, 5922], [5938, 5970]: 1.14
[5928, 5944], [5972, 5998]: 1.06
